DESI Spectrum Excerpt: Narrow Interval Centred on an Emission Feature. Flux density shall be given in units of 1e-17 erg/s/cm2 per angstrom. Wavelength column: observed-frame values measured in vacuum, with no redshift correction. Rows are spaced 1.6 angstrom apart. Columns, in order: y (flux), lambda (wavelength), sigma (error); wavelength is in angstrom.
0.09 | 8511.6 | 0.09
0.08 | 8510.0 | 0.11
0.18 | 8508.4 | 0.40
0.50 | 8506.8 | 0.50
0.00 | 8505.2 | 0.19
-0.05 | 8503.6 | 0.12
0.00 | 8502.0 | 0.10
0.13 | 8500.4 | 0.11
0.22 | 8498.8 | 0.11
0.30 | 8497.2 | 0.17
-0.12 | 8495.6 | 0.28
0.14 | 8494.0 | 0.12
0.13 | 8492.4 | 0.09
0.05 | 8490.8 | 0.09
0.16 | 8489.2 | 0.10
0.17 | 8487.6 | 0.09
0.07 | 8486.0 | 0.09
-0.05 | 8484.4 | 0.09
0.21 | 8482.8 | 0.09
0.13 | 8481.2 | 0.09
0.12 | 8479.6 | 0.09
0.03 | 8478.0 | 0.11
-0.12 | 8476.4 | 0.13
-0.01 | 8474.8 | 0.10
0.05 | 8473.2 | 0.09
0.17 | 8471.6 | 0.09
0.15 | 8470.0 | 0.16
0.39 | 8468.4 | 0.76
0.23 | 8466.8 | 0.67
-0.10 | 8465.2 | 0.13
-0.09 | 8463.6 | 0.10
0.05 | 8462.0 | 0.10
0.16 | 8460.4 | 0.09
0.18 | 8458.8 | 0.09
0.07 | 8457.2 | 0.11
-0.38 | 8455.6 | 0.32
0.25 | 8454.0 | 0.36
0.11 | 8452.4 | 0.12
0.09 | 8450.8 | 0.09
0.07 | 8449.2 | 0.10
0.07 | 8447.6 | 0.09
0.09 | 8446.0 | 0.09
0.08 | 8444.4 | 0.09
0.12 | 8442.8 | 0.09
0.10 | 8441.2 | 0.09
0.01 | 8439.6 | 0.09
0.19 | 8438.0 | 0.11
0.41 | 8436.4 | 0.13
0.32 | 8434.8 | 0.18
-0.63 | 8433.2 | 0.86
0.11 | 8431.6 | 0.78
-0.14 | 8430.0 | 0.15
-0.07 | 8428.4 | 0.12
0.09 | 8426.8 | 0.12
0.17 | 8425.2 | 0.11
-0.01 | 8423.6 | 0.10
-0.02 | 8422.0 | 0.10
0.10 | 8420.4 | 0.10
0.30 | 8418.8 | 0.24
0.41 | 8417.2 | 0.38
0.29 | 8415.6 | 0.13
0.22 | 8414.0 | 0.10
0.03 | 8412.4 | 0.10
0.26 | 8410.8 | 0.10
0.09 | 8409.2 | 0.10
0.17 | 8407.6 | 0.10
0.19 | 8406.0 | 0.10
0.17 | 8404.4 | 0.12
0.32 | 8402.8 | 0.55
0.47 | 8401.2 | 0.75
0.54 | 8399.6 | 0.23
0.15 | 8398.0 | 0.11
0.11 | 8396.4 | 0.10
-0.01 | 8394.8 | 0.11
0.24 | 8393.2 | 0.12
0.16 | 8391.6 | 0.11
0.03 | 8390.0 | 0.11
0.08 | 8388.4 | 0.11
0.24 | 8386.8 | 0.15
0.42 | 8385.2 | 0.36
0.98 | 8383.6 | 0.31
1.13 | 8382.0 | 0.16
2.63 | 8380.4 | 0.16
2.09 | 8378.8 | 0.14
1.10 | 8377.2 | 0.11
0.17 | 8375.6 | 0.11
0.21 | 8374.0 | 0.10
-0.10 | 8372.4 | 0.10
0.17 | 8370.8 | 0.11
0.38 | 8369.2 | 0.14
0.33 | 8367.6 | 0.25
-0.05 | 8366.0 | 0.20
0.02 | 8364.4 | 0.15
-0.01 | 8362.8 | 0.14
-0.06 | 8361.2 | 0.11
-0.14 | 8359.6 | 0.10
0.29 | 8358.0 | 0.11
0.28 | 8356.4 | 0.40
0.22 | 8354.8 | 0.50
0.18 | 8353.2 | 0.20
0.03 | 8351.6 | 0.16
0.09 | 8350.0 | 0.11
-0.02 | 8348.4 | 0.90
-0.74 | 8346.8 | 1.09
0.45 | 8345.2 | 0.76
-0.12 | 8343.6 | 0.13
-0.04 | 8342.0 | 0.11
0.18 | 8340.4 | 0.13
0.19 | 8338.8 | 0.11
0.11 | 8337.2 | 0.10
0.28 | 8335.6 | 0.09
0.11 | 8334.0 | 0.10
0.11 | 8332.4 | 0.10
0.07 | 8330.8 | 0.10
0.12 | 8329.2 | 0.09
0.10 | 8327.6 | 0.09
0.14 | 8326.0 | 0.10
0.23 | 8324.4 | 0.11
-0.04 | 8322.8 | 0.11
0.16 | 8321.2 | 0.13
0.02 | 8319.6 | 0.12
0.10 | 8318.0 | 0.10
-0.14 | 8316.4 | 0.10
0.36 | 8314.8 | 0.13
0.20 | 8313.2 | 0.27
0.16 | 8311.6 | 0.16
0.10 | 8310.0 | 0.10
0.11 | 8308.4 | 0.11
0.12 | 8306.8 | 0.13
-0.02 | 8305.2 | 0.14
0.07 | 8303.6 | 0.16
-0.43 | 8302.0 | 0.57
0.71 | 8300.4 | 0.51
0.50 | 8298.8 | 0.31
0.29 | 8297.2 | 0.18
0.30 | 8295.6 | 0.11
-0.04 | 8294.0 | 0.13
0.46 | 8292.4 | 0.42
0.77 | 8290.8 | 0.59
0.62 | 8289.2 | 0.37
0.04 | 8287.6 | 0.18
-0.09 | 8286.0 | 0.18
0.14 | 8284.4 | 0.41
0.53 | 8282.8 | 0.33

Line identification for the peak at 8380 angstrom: H-beta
